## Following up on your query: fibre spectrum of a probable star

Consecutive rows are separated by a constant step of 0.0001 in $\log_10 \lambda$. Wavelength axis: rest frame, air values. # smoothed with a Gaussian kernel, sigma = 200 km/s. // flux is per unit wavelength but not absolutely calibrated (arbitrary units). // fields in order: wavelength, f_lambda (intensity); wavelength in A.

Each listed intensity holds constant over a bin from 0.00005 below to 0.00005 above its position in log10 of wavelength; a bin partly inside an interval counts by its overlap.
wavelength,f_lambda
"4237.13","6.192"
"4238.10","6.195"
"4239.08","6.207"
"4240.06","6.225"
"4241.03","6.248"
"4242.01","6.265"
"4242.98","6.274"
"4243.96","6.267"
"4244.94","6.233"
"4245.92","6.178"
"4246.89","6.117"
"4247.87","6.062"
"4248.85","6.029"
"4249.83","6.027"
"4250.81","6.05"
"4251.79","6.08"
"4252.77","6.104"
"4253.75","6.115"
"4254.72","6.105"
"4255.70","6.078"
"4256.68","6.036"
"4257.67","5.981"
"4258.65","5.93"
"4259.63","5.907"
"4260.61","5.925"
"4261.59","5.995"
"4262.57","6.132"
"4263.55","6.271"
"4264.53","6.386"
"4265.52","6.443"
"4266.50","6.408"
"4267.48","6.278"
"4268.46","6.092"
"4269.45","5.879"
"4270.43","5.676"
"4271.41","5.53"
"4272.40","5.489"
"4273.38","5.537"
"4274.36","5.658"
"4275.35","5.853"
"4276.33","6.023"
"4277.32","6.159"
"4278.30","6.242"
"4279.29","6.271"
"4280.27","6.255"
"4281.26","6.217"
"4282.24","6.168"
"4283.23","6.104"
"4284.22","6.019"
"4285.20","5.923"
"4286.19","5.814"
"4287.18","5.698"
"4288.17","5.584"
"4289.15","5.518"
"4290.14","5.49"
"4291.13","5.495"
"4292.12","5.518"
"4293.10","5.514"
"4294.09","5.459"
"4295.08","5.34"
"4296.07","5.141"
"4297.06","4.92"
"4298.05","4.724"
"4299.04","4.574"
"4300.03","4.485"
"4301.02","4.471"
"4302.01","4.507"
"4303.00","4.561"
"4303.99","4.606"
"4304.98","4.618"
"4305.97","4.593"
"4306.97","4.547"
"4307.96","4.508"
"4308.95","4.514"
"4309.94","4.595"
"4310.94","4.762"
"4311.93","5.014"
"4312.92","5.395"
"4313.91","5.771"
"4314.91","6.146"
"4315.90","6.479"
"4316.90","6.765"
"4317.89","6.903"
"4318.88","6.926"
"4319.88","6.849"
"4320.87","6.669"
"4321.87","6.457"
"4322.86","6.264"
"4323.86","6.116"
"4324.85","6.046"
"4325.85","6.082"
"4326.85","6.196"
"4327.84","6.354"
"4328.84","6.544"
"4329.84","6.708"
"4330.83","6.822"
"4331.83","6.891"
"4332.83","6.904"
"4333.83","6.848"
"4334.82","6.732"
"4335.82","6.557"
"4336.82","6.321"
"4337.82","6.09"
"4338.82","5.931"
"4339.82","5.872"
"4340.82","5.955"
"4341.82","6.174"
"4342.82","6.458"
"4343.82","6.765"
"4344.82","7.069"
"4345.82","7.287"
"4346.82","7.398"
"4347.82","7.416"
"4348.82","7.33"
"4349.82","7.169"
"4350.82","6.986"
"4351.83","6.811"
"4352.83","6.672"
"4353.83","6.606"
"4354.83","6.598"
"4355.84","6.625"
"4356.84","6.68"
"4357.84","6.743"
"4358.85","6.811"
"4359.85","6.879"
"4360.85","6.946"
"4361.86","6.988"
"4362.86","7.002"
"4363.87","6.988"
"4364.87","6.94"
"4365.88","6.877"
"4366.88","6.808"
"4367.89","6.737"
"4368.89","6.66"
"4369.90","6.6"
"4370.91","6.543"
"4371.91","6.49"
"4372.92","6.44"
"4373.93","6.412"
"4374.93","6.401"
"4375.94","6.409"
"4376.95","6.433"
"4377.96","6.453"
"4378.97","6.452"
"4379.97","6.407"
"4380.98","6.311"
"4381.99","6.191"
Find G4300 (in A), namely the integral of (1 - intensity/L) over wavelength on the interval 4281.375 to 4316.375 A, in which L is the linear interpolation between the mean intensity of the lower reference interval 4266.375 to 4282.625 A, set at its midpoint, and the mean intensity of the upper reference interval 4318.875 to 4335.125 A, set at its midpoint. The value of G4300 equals 5.6 A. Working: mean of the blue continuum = 5.98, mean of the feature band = 5.23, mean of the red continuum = 6.54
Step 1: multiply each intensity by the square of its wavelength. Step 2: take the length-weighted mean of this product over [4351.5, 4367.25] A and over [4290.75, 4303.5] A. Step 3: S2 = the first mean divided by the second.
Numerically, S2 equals 1.41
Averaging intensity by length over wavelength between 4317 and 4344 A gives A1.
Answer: 6.46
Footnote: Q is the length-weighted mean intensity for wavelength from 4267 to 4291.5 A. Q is 5.88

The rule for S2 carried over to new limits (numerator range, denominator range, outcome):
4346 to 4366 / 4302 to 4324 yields 1.27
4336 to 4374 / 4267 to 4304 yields 1.25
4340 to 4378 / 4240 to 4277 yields 1.17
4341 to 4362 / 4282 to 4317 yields 1.34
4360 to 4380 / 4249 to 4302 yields 1.20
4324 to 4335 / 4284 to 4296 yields 1.19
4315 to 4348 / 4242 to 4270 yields 1.11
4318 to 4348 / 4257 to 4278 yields 1.13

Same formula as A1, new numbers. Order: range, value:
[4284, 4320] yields 5.32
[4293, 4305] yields 4.83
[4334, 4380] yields 6.68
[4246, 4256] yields 6.09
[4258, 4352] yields 5.95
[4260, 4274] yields 6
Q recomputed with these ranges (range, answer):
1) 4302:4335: 5.89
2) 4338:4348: 6.59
